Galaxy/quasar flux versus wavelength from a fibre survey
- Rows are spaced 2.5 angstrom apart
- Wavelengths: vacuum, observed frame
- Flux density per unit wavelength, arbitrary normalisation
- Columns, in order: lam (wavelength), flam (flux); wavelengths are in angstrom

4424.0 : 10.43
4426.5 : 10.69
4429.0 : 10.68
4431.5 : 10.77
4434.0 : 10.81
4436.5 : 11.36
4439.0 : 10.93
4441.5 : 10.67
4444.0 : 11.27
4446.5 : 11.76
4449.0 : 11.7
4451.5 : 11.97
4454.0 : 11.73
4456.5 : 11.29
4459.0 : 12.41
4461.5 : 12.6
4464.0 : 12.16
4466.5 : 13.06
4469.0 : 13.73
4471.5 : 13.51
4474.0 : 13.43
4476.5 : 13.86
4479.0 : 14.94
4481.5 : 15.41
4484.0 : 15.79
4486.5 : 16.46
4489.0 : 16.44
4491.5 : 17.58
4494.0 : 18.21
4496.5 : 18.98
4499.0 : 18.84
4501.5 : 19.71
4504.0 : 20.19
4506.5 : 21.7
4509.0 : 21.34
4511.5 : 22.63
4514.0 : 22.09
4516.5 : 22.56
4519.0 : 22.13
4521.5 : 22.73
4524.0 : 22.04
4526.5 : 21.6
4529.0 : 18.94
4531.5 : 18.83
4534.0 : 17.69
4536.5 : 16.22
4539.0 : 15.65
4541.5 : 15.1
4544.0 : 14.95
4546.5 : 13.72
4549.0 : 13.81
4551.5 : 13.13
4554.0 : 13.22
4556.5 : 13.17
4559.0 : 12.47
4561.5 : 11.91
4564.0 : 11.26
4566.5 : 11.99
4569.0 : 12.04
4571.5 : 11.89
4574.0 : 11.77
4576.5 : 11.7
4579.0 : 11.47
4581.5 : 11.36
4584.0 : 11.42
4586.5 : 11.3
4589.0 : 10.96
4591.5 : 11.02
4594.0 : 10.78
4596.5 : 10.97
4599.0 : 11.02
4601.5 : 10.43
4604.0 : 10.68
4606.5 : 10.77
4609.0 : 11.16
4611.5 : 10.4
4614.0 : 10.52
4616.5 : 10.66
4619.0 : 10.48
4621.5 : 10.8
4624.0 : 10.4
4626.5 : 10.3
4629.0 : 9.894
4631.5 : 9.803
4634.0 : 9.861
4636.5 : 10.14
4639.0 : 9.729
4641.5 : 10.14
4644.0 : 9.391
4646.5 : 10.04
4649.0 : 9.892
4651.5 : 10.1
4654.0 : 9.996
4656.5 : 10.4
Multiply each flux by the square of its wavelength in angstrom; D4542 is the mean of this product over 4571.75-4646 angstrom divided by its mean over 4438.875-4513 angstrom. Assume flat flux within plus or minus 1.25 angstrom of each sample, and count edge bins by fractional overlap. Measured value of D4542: 0.74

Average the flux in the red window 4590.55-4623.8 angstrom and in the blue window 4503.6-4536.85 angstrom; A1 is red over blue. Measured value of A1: 0.5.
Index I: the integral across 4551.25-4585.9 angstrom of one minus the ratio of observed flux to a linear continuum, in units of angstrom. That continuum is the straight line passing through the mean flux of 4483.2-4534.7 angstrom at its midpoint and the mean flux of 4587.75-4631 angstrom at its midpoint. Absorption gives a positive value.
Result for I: 5.7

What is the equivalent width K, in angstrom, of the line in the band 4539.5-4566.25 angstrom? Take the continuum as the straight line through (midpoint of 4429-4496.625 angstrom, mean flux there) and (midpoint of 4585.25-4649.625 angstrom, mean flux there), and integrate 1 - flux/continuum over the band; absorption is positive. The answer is -3.8 angstrom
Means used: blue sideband 13.3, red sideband 10.4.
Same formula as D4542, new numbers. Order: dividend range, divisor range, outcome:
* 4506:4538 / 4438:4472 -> 1.78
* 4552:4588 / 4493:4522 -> 0.59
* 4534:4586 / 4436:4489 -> 1.05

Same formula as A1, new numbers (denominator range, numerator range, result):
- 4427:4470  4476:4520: 1.62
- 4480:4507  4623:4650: 0.55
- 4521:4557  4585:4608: 0.65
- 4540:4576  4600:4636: 0.81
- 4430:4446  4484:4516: 1.77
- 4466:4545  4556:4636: 0.61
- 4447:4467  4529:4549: 1.33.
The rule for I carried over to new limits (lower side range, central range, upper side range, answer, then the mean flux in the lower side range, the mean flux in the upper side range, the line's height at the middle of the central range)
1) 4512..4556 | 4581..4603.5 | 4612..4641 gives 3.55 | 17.9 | 10.2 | 13.1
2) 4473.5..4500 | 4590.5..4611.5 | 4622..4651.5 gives 1.26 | 16.4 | 9.99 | 11.5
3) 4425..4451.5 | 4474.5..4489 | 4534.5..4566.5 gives -3.78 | 11.1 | 13.7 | 12.1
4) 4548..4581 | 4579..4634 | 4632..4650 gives 1.17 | 12.3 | 9.88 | 11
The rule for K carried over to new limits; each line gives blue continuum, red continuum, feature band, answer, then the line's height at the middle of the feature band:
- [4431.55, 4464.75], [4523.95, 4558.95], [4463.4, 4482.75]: -1.64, 12.7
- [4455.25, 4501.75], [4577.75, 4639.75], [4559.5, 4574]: 0.28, 12.1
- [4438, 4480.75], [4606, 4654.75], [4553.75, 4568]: -1.46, 11.1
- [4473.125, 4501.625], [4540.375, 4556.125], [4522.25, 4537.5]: -4.80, 14.7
